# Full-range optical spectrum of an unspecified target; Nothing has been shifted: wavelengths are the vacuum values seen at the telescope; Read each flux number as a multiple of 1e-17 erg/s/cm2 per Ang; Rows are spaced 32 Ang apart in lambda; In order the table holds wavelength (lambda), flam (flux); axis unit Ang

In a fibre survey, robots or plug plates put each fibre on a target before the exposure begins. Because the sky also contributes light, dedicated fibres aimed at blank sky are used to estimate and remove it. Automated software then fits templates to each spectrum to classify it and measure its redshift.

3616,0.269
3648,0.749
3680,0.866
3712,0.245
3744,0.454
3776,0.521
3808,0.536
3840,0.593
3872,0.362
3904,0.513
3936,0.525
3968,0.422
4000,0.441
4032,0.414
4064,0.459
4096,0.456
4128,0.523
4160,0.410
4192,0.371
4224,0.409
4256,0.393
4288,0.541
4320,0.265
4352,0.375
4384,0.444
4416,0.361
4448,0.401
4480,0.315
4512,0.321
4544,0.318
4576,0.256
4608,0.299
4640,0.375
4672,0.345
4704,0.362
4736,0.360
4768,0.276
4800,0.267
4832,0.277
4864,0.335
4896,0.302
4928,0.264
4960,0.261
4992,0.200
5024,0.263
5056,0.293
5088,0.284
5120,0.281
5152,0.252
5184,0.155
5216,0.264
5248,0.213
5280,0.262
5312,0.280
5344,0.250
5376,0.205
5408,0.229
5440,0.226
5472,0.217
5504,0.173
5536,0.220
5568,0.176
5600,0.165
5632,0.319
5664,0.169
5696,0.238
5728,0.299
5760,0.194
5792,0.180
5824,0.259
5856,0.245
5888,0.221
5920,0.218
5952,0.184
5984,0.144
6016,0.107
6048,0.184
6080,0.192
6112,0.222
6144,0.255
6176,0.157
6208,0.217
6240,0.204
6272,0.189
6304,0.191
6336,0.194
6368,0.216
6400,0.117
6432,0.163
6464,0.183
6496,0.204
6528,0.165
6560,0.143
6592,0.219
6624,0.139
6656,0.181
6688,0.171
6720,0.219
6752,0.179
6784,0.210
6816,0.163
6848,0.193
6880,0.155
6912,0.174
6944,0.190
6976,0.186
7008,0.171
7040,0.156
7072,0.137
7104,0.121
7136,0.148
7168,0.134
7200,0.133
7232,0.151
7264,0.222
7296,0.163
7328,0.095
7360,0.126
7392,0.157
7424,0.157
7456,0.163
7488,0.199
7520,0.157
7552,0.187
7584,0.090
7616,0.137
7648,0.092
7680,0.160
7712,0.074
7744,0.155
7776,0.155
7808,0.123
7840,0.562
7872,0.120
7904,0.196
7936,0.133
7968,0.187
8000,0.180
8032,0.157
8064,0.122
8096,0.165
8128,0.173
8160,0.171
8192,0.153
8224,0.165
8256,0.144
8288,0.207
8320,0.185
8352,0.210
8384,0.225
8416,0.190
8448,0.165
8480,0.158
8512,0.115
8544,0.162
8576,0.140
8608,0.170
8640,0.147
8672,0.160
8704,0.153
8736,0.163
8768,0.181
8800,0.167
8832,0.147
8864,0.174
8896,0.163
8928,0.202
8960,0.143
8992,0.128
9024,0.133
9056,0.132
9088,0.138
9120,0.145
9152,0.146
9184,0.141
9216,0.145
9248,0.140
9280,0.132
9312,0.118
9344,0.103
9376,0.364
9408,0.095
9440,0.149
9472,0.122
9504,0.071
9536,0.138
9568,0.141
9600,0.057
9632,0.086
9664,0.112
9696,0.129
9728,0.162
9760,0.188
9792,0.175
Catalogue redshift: 1.10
